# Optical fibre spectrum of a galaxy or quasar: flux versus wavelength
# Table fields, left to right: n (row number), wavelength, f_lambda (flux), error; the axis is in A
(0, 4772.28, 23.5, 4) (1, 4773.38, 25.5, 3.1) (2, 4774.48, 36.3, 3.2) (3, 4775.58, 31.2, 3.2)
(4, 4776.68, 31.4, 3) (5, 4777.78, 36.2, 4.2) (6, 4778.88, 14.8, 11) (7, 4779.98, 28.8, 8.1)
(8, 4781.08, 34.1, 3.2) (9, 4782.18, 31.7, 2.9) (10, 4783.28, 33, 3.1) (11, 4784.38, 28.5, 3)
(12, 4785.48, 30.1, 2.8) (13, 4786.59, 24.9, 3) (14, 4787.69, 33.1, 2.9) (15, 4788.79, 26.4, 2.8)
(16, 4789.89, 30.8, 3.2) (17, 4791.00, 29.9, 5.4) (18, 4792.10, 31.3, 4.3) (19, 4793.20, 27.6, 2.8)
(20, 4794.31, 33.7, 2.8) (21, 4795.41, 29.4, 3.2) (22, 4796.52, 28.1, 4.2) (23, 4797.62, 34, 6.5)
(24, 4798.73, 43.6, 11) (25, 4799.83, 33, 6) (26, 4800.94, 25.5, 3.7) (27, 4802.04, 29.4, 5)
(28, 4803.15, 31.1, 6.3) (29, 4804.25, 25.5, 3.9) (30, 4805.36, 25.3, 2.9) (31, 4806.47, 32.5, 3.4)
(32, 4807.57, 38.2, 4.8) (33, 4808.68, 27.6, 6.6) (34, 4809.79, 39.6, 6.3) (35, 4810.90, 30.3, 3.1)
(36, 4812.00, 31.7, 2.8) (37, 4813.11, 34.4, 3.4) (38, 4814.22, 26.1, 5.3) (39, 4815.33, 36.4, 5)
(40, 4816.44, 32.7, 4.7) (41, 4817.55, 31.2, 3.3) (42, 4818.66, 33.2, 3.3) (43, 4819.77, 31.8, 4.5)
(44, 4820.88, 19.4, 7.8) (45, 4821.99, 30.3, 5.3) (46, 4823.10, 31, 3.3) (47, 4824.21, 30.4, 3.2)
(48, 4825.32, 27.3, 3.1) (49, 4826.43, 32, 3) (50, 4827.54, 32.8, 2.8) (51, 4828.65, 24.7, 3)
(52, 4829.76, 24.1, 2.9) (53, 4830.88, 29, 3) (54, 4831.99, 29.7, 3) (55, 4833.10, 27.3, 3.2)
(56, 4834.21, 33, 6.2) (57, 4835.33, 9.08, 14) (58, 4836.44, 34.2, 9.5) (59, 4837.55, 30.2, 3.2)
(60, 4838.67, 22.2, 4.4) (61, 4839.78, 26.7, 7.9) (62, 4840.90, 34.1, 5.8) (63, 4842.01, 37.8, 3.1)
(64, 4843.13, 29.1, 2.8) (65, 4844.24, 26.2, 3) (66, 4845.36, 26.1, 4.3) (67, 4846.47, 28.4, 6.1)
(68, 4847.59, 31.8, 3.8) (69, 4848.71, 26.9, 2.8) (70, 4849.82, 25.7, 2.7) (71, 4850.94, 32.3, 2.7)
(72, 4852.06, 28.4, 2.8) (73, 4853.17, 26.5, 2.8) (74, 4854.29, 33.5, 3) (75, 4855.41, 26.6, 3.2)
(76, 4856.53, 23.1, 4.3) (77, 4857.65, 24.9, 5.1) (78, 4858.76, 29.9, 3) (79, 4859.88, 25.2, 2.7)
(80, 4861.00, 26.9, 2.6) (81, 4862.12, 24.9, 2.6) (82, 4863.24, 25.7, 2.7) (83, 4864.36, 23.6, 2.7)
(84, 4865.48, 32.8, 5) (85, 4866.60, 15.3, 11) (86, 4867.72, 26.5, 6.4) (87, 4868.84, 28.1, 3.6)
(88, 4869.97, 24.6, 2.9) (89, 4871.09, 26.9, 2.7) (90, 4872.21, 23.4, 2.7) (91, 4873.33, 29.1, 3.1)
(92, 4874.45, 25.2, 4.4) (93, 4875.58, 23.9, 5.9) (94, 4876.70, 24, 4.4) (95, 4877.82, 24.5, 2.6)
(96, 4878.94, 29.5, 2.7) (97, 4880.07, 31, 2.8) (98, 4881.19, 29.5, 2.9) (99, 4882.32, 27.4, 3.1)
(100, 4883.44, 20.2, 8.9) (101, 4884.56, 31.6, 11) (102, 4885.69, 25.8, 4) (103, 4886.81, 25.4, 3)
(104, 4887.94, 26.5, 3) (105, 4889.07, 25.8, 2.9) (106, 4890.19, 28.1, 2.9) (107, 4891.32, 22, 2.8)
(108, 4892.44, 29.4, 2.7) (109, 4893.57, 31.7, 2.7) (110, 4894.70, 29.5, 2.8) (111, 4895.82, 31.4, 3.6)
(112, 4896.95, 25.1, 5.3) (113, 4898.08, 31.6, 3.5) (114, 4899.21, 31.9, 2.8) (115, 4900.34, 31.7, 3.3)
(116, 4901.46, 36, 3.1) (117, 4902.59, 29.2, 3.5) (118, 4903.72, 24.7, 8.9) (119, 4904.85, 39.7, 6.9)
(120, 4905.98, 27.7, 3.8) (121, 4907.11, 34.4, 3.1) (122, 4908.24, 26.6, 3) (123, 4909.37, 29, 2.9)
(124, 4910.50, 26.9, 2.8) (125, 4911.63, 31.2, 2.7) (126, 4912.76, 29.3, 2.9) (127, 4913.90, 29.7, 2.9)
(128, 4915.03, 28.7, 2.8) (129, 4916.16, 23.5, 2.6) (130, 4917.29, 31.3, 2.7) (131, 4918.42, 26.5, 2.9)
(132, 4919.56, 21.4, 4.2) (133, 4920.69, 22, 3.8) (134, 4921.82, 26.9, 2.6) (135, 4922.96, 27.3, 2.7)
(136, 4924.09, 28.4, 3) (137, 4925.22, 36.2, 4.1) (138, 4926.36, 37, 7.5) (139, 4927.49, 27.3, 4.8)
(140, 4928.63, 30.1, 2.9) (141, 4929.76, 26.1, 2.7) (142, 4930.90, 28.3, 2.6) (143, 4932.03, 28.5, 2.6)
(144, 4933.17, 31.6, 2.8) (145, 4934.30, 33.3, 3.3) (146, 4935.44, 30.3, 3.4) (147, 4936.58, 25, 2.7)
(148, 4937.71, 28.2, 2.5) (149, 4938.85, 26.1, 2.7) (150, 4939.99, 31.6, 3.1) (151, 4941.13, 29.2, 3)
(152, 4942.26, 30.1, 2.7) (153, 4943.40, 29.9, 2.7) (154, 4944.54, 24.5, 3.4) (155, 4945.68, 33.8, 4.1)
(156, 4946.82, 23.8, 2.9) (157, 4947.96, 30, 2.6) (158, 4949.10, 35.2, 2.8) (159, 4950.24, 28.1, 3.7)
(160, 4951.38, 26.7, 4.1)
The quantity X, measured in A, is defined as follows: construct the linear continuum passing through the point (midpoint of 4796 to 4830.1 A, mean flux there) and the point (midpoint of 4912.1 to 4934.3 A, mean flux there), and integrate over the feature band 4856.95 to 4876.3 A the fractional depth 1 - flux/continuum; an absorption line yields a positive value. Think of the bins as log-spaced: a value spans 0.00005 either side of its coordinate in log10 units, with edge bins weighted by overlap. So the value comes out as 2.6 A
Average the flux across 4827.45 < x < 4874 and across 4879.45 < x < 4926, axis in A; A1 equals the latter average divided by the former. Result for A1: 1.1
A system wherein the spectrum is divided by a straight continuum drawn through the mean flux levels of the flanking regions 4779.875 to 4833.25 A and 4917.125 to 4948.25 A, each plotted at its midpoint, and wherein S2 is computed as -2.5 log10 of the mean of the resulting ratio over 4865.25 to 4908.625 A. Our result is 0.06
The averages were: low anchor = 30.5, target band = 27.9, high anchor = 28.7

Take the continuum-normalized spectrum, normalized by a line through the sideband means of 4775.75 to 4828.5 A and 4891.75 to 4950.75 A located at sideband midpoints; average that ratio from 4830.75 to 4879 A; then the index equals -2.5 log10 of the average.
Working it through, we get 0.11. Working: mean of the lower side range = 30.6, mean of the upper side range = 29.3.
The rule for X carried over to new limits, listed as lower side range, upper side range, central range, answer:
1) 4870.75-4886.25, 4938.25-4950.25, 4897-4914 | -1.7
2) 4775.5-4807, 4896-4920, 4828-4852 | 1.4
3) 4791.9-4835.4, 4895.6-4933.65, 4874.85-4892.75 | 1.9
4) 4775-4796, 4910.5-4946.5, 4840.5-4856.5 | 0.0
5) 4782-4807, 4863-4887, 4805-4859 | -1.8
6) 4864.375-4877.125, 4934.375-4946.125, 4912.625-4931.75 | -0.1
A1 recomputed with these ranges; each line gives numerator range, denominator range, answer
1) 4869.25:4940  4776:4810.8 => 0.93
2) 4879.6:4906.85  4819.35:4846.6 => 1.02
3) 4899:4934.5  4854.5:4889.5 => 1.12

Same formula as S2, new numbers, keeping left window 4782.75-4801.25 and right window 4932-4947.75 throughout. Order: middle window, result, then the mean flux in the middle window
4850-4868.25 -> 0.13 mag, 26.6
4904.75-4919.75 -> 0.02 mag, 28.8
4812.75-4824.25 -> 0.00 mag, 30.6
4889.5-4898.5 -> 0.04 mag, 28.5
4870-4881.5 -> 0.13 mag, 26.6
